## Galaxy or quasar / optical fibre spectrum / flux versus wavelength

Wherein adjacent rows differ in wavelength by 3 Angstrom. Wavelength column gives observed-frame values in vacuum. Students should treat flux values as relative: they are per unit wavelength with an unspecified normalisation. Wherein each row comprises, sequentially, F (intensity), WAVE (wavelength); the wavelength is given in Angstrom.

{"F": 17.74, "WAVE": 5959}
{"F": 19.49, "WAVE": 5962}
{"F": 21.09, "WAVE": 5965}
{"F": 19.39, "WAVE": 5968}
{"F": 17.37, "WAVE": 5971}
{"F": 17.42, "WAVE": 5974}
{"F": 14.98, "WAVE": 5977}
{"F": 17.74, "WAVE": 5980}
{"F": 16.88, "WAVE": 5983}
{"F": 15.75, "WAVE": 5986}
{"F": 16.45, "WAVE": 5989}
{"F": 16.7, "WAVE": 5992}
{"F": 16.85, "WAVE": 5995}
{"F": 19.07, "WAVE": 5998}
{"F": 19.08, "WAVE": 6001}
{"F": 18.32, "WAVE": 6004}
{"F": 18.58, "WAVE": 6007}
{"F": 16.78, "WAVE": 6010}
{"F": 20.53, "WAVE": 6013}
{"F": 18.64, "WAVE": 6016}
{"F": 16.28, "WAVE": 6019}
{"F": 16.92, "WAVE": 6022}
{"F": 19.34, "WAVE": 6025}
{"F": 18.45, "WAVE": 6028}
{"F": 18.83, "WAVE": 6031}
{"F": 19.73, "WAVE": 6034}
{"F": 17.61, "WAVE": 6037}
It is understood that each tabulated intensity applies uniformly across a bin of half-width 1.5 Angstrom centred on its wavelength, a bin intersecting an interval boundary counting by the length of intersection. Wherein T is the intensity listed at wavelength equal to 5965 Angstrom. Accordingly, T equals 21.09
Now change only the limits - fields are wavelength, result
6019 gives 16.28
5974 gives 17.42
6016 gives 18.64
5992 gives 16.7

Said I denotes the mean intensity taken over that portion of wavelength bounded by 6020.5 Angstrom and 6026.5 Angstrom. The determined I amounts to 18.1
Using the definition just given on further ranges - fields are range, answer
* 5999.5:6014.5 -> 18.7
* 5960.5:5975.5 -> 19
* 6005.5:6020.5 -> 18.2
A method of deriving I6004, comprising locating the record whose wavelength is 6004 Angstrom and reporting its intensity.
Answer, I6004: 18.32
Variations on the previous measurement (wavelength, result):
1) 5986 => 15.75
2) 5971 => 17.37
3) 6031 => 18.83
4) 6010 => 16.78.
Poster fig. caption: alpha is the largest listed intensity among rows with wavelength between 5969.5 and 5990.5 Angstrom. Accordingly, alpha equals 17.74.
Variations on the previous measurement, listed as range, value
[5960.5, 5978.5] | 21.09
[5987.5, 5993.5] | 16.7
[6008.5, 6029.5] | 20.53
